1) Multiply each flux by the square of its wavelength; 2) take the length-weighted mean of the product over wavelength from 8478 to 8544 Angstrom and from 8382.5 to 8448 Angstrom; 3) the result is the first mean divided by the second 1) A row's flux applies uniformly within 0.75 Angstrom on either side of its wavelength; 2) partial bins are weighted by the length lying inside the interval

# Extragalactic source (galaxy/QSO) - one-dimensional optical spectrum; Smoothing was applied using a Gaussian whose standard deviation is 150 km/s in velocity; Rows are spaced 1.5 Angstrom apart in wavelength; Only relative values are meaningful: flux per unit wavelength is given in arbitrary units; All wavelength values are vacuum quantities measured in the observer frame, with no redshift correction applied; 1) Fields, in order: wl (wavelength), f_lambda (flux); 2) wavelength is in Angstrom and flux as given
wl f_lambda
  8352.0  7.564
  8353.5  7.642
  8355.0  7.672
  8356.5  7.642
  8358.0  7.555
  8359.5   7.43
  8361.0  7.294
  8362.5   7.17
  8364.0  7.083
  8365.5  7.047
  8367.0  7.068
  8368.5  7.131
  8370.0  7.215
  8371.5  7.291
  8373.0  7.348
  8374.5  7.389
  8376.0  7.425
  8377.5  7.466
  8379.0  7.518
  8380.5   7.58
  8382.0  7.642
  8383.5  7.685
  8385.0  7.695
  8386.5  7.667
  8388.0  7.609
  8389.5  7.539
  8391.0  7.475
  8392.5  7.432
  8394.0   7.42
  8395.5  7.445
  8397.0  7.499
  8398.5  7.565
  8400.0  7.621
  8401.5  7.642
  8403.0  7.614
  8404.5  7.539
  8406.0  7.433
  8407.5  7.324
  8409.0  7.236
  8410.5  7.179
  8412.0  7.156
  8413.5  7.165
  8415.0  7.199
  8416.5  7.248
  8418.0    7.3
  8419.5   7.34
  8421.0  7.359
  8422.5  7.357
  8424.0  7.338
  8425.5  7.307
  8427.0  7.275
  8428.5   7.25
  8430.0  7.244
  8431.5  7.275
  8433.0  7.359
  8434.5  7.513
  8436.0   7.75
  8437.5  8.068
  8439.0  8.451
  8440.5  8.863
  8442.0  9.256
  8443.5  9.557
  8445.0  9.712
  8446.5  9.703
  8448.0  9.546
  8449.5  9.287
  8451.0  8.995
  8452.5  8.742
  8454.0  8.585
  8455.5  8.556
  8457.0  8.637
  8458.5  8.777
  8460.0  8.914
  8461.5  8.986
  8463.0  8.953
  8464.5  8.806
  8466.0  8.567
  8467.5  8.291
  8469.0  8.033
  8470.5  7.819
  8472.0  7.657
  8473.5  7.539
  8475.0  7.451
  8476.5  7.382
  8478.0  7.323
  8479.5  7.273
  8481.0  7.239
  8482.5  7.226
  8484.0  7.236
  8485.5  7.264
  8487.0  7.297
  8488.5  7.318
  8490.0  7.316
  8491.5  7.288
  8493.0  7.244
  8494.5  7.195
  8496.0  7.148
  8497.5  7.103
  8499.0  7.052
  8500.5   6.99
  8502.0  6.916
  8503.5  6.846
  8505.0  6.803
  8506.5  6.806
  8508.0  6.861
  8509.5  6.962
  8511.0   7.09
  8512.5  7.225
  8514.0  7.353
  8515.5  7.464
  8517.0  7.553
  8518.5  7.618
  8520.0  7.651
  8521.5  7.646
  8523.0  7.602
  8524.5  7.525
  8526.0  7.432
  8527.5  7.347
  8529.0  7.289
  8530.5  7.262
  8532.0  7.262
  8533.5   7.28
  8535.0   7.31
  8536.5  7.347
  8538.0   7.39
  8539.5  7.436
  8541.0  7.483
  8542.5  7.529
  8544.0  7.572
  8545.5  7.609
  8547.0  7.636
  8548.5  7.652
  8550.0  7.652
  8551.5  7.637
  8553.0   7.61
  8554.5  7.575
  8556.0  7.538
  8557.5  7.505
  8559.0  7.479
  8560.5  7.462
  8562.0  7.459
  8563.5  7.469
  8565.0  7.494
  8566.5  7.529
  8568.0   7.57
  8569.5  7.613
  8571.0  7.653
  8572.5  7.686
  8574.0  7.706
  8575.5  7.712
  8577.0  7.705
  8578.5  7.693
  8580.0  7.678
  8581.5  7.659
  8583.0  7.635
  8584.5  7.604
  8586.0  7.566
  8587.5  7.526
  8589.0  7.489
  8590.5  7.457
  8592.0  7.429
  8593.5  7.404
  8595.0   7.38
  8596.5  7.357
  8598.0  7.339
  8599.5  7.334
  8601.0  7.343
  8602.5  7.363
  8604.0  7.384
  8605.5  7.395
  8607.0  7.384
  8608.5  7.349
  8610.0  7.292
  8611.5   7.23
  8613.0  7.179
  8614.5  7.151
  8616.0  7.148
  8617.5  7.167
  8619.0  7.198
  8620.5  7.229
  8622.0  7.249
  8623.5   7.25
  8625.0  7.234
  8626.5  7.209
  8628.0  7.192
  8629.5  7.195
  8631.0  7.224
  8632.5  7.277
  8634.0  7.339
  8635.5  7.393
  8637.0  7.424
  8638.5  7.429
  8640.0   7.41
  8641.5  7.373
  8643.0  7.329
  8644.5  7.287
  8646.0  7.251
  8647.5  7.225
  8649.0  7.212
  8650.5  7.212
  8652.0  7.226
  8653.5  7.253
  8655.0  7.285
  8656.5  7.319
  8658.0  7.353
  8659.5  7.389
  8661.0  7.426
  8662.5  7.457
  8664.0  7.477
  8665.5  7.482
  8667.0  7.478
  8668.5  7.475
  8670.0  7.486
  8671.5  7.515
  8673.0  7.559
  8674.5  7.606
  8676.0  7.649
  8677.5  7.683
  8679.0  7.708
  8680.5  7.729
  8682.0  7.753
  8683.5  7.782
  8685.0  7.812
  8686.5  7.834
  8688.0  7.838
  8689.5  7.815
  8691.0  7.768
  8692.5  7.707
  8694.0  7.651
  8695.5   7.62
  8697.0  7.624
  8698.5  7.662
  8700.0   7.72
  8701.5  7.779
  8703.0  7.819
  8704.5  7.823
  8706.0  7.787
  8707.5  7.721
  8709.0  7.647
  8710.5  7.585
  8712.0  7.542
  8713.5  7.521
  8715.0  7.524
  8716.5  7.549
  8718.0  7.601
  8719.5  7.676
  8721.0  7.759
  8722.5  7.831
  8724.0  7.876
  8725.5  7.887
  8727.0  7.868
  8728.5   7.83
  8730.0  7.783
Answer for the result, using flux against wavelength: 1.0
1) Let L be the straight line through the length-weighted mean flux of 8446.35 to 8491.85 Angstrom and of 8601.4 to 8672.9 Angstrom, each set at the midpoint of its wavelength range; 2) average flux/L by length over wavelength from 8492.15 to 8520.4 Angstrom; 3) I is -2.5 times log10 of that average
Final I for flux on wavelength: 0.114 mag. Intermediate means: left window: 8.12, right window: 7.32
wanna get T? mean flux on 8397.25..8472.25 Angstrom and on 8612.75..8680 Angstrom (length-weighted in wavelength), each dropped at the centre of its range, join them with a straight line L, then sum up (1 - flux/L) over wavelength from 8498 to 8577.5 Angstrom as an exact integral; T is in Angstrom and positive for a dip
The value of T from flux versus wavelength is 3.0 Angstrom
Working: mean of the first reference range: 8.05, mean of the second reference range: 7.35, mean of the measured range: 7.41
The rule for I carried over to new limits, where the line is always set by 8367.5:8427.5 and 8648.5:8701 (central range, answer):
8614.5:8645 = 0.04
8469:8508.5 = 0.03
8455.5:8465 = -0.18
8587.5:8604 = 0.02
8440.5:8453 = -0.25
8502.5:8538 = 0.03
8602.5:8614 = 0.03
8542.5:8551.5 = -0.02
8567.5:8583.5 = -0.02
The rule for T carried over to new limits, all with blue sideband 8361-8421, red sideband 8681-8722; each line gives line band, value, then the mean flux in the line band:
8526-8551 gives 0.32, 7.44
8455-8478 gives -2.43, 8.26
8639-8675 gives 1.32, 7.38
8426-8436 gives 0.11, 7.35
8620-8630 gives 0.53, 7.22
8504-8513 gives 0.67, 6.95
